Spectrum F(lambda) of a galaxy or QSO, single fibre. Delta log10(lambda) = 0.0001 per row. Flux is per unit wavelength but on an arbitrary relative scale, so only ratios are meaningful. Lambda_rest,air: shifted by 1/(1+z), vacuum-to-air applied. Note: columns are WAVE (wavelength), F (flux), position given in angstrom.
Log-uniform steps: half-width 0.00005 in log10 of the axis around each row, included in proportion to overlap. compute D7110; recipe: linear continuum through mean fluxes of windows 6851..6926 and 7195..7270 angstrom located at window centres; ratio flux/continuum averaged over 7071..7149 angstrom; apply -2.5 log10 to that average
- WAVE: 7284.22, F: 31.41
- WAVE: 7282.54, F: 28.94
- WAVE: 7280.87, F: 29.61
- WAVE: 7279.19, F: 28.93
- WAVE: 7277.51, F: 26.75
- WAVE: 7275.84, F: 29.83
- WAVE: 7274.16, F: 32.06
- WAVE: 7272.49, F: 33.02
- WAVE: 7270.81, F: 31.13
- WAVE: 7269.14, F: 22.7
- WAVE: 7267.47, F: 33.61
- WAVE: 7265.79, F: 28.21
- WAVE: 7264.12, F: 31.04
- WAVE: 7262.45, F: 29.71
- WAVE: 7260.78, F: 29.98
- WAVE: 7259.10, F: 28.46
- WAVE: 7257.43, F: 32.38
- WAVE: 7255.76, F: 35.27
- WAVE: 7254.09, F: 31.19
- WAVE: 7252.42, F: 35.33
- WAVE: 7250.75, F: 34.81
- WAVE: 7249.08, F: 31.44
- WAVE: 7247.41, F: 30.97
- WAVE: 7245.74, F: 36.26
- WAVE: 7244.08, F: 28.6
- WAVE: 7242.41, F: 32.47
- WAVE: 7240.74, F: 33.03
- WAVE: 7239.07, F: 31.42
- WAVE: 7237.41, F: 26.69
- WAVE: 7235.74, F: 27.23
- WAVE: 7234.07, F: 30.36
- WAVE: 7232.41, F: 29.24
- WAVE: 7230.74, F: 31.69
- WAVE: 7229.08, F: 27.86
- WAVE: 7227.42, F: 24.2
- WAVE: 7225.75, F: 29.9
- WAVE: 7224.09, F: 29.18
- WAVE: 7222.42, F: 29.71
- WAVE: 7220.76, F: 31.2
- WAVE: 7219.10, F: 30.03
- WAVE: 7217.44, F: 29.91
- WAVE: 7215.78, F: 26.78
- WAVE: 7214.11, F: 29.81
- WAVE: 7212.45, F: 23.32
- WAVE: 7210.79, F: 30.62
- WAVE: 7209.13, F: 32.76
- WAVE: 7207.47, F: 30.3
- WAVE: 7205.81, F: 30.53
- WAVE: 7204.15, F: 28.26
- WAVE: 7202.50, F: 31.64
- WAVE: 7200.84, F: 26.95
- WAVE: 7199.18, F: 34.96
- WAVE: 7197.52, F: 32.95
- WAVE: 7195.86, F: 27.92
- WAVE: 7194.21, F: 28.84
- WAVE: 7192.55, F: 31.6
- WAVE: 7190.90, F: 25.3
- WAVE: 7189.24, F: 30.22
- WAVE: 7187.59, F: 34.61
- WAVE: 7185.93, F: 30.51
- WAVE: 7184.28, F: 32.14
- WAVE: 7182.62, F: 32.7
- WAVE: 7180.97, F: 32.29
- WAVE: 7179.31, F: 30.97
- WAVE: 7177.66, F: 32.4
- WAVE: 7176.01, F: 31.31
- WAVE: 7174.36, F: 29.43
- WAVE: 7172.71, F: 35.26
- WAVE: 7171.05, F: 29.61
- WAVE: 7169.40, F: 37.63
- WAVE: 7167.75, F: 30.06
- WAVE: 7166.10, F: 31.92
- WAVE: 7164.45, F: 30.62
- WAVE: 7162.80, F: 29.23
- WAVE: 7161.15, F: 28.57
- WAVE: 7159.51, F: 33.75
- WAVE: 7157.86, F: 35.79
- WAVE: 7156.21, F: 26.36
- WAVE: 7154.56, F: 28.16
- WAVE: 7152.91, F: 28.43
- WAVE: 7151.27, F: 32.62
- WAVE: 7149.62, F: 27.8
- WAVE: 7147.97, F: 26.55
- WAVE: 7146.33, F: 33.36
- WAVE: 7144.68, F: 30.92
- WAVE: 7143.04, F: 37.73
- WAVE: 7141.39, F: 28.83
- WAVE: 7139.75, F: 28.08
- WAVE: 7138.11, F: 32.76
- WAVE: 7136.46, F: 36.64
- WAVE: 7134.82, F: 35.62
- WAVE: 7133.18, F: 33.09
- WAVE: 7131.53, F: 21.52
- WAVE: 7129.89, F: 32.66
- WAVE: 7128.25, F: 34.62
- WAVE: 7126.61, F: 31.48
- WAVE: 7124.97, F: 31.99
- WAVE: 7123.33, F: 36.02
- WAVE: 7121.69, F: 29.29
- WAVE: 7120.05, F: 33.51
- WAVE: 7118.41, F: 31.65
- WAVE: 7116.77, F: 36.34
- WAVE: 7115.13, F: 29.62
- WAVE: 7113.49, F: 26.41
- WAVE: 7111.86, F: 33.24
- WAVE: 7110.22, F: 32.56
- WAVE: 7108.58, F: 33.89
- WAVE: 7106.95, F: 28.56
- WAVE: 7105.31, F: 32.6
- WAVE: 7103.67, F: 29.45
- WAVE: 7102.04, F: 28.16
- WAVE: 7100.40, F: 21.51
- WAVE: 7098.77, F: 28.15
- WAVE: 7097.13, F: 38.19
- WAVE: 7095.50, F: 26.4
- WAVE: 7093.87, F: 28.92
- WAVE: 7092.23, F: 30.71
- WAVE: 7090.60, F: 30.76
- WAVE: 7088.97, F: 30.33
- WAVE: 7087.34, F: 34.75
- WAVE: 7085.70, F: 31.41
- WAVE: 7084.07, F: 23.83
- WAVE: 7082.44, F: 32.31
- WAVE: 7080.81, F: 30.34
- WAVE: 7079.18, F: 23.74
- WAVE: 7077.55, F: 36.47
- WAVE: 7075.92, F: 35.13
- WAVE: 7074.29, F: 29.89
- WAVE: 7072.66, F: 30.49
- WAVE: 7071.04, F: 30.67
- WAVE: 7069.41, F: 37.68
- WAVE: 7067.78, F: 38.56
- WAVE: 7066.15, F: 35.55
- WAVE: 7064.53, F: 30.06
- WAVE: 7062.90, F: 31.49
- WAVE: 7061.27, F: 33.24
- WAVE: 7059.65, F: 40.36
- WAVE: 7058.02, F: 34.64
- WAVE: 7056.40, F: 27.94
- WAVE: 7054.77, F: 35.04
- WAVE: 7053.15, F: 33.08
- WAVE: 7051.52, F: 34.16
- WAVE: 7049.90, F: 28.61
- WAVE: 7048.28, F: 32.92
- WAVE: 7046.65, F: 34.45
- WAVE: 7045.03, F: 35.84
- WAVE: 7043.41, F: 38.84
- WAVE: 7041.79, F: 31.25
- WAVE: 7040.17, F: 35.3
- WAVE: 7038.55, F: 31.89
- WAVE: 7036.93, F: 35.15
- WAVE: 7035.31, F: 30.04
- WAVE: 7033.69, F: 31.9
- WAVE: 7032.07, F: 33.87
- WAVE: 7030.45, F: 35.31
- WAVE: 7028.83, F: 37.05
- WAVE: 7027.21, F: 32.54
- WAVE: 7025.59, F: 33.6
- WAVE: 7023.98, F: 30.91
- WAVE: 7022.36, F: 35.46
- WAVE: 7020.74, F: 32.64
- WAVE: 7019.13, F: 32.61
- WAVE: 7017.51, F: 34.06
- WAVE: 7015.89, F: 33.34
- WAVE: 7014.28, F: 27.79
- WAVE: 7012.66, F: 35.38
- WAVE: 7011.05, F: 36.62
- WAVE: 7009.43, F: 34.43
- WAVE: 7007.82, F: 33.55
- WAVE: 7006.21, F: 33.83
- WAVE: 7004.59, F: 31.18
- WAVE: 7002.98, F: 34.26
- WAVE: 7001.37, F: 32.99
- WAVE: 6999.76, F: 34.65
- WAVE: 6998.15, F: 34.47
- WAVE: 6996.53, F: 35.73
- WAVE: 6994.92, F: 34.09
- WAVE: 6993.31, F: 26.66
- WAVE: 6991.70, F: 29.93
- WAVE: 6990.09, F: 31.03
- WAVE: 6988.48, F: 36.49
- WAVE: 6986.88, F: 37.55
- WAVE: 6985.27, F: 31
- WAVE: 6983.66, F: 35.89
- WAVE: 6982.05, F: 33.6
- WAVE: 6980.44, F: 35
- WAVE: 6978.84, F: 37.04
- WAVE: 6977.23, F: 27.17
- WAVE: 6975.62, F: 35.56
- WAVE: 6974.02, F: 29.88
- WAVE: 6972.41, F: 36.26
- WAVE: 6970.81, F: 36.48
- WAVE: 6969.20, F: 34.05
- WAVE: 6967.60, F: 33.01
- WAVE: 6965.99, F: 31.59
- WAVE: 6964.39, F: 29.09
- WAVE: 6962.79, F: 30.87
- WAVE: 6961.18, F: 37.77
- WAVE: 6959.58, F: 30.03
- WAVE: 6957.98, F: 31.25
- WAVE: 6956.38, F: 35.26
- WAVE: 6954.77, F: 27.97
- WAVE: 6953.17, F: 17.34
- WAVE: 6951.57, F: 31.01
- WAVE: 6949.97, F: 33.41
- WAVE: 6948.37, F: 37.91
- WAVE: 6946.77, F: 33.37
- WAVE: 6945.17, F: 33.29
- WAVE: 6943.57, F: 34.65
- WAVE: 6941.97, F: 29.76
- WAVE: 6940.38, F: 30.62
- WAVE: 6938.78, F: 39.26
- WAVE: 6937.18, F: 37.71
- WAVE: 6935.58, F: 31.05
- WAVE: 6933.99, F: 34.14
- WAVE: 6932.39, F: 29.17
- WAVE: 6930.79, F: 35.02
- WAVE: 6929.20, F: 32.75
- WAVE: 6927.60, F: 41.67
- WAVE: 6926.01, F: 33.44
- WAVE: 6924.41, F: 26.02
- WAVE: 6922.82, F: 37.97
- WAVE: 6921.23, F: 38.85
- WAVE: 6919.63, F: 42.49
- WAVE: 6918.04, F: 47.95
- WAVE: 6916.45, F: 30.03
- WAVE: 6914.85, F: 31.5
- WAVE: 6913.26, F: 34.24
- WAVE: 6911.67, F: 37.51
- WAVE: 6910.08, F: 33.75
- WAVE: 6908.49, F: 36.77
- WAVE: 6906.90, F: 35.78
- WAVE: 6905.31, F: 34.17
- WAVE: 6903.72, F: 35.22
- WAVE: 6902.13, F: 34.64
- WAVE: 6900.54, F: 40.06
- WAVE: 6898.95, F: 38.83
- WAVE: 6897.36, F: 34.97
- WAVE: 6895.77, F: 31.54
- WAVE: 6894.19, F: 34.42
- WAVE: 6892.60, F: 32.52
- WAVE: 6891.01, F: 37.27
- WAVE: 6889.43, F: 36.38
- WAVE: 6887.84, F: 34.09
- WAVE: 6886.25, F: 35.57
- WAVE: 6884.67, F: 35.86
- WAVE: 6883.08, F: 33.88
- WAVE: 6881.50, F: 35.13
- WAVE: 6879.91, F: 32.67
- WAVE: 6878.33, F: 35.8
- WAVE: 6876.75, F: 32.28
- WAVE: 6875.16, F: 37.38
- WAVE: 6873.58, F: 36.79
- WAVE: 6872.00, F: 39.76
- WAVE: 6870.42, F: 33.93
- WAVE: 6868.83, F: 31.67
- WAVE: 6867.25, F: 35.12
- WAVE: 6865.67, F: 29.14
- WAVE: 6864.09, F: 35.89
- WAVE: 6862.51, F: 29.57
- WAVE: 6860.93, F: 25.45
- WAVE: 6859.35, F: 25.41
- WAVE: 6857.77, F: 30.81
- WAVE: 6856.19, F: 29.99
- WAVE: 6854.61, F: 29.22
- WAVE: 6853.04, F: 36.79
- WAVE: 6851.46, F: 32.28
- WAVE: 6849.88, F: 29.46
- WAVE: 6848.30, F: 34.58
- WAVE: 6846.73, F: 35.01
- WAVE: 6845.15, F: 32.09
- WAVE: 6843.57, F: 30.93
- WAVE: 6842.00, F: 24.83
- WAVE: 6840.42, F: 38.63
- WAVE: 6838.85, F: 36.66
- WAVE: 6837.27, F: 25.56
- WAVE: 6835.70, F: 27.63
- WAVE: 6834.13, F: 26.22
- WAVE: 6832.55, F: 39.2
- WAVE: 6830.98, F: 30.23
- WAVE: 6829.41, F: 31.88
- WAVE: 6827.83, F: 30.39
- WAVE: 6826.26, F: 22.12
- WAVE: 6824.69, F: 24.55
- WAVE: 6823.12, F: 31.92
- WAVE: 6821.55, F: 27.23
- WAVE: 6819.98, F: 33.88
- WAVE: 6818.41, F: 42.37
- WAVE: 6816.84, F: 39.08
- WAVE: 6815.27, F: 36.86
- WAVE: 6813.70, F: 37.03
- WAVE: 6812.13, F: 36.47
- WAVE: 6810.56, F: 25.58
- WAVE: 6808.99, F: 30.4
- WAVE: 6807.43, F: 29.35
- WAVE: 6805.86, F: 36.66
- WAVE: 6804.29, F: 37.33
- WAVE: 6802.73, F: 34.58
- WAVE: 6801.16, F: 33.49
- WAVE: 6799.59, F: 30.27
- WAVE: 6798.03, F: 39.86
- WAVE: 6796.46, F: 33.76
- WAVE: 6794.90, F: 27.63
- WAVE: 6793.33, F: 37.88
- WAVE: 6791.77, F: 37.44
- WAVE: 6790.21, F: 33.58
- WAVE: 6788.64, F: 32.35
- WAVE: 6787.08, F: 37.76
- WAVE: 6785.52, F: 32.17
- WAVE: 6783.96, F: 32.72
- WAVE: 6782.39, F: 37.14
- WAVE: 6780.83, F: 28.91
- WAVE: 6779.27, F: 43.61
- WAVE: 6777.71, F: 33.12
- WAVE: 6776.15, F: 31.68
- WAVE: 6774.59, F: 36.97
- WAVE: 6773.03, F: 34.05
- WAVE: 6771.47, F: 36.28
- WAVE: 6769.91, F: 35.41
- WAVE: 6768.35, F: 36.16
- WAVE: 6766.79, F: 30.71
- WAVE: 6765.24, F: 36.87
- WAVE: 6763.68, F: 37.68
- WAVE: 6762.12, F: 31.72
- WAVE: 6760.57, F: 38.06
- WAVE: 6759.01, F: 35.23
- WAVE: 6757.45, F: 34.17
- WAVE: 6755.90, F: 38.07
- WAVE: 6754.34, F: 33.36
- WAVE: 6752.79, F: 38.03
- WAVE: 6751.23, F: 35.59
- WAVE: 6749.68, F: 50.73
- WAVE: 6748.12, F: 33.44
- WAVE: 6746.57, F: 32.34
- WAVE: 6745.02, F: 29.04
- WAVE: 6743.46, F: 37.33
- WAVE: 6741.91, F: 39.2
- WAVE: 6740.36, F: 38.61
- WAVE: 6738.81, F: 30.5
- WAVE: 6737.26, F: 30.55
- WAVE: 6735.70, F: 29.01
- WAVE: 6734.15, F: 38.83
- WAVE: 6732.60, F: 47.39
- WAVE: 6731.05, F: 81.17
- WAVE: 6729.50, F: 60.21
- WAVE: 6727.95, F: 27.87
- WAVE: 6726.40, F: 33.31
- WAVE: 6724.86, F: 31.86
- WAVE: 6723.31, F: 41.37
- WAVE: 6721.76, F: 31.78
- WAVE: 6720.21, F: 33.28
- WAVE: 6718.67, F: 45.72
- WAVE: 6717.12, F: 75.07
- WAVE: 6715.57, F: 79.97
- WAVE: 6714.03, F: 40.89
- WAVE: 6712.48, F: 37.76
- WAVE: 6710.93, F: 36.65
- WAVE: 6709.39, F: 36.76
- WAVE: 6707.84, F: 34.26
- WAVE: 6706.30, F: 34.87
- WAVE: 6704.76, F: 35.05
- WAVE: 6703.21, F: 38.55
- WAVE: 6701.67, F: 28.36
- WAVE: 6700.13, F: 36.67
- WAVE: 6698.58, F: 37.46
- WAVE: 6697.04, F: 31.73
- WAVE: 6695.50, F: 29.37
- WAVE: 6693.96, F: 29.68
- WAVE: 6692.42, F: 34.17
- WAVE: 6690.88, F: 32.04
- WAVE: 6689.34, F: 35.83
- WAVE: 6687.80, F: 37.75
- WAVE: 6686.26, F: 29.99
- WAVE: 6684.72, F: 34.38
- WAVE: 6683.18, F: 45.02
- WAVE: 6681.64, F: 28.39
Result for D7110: 0.02 mag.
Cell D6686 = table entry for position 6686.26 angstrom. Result 29.99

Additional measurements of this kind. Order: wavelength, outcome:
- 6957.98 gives 31.25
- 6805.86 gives 36.66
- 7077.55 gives 36.47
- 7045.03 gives 35.84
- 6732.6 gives 47.39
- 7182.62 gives 32.7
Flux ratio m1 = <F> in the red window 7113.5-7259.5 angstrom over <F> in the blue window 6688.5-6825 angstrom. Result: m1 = 0.84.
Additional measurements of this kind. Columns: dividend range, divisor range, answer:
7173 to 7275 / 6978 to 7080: 0.91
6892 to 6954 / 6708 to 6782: 0.88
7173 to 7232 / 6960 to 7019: 0.90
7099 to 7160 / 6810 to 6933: 0.92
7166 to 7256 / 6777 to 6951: 0.91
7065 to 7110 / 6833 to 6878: 0.97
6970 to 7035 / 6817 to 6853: 1.06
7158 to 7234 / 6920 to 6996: 0.92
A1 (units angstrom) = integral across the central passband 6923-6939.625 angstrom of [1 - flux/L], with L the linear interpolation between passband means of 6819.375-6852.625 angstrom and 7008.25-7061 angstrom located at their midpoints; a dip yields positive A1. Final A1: -1.03 angstrom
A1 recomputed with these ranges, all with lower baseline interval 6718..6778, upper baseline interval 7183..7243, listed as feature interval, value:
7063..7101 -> 0.9 angstrom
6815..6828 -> 1.5 angstrom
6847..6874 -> 2.6 angstrom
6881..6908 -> -0.3 angstrom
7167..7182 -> -0.8 angstrom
